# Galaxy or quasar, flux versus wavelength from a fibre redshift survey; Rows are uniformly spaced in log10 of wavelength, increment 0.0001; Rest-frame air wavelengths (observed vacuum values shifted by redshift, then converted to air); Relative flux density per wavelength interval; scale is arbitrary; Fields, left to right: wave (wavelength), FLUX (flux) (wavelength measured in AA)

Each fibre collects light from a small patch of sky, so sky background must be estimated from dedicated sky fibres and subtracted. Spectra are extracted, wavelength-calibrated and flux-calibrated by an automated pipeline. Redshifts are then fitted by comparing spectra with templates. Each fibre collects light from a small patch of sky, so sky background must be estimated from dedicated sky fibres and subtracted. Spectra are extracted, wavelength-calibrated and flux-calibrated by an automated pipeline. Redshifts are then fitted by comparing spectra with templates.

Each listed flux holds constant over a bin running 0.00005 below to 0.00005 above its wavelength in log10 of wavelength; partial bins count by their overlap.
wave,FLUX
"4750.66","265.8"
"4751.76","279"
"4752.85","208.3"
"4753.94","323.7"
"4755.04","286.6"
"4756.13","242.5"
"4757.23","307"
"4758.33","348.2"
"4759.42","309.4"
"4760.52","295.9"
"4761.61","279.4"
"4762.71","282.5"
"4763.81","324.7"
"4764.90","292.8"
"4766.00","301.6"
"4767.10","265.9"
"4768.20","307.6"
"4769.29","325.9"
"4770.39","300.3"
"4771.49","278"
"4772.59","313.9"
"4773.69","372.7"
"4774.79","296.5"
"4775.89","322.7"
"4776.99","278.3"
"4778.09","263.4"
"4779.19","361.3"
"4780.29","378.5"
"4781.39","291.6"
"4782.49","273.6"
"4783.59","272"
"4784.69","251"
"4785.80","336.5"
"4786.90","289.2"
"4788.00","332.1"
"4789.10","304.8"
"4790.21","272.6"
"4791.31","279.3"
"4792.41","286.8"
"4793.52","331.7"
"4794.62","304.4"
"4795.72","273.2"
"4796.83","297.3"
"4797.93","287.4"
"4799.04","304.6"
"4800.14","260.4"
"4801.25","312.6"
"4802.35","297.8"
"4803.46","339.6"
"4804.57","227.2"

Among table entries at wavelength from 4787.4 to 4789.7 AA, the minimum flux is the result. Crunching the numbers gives 304.8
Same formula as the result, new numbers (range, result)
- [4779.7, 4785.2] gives 251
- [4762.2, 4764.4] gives 282.5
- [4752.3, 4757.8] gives 208.3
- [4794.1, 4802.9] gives 260.4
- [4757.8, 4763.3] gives 279.4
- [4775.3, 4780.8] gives 263.4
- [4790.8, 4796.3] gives 273.2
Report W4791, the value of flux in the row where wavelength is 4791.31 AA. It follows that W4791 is 279.3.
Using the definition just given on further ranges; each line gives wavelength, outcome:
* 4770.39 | 300.3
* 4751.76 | 279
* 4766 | 301.6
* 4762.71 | 282.5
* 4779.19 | 361.3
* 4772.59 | 313.9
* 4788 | 332.1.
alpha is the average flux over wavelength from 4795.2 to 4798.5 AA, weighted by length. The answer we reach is 286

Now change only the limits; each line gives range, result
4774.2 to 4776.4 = 310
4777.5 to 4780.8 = 333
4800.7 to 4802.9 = 306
